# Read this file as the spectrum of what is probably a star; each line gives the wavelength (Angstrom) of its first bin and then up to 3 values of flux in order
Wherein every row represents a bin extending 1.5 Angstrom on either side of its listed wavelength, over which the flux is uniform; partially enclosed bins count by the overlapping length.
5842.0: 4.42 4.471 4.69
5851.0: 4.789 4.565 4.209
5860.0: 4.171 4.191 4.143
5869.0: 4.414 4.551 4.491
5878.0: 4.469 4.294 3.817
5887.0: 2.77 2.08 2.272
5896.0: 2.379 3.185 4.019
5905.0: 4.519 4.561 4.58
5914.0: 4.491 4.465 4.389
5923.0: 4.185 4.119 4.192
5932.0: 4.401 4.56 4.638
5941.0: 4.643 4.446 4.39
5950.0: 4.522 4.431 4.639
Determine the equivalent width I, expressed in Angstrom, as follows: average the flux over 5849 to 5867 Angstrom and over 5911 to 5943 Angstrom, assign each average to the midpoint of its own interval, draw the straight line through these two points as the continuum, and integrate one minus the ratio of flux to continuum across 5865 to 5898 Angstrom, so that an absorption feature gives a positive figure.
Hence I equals 5.92 Angstrom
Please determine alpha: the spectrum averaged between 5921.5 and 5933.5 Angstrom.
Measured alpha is 4.22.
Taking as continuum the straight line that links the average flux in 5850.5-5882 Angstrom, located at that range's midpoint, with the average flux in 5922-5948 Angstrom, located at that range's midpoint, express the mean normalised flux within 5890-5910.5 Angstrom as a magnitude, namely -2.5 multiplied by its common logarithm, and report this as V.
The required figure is 0.27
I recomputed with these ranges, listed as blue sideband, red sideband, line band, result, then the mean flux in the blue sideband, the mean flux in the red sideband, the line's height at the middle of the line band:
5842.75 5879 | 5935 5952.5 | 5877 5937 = 7.97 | 4.43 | 4.53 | 4.48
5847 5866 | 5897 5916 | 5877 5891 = 2.57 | 4.41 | 4.18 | 4.28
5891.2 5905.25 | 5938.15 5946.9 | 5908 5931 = -3.47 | 3.14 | 4.53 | 3.81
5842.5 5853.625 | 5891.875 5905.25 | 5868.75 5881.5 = -2.01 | 4.62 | 3.19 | 3.85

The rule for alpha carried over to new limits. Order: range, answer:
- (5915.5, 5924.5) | 4.35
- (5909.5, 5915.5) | 4.54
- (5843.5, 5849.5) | 4.58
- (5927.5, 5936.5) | 4.38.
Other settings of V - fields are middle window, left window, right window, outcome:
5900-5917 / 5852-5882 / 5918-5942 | -0.01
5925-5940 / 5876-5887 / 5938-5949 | 0.01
